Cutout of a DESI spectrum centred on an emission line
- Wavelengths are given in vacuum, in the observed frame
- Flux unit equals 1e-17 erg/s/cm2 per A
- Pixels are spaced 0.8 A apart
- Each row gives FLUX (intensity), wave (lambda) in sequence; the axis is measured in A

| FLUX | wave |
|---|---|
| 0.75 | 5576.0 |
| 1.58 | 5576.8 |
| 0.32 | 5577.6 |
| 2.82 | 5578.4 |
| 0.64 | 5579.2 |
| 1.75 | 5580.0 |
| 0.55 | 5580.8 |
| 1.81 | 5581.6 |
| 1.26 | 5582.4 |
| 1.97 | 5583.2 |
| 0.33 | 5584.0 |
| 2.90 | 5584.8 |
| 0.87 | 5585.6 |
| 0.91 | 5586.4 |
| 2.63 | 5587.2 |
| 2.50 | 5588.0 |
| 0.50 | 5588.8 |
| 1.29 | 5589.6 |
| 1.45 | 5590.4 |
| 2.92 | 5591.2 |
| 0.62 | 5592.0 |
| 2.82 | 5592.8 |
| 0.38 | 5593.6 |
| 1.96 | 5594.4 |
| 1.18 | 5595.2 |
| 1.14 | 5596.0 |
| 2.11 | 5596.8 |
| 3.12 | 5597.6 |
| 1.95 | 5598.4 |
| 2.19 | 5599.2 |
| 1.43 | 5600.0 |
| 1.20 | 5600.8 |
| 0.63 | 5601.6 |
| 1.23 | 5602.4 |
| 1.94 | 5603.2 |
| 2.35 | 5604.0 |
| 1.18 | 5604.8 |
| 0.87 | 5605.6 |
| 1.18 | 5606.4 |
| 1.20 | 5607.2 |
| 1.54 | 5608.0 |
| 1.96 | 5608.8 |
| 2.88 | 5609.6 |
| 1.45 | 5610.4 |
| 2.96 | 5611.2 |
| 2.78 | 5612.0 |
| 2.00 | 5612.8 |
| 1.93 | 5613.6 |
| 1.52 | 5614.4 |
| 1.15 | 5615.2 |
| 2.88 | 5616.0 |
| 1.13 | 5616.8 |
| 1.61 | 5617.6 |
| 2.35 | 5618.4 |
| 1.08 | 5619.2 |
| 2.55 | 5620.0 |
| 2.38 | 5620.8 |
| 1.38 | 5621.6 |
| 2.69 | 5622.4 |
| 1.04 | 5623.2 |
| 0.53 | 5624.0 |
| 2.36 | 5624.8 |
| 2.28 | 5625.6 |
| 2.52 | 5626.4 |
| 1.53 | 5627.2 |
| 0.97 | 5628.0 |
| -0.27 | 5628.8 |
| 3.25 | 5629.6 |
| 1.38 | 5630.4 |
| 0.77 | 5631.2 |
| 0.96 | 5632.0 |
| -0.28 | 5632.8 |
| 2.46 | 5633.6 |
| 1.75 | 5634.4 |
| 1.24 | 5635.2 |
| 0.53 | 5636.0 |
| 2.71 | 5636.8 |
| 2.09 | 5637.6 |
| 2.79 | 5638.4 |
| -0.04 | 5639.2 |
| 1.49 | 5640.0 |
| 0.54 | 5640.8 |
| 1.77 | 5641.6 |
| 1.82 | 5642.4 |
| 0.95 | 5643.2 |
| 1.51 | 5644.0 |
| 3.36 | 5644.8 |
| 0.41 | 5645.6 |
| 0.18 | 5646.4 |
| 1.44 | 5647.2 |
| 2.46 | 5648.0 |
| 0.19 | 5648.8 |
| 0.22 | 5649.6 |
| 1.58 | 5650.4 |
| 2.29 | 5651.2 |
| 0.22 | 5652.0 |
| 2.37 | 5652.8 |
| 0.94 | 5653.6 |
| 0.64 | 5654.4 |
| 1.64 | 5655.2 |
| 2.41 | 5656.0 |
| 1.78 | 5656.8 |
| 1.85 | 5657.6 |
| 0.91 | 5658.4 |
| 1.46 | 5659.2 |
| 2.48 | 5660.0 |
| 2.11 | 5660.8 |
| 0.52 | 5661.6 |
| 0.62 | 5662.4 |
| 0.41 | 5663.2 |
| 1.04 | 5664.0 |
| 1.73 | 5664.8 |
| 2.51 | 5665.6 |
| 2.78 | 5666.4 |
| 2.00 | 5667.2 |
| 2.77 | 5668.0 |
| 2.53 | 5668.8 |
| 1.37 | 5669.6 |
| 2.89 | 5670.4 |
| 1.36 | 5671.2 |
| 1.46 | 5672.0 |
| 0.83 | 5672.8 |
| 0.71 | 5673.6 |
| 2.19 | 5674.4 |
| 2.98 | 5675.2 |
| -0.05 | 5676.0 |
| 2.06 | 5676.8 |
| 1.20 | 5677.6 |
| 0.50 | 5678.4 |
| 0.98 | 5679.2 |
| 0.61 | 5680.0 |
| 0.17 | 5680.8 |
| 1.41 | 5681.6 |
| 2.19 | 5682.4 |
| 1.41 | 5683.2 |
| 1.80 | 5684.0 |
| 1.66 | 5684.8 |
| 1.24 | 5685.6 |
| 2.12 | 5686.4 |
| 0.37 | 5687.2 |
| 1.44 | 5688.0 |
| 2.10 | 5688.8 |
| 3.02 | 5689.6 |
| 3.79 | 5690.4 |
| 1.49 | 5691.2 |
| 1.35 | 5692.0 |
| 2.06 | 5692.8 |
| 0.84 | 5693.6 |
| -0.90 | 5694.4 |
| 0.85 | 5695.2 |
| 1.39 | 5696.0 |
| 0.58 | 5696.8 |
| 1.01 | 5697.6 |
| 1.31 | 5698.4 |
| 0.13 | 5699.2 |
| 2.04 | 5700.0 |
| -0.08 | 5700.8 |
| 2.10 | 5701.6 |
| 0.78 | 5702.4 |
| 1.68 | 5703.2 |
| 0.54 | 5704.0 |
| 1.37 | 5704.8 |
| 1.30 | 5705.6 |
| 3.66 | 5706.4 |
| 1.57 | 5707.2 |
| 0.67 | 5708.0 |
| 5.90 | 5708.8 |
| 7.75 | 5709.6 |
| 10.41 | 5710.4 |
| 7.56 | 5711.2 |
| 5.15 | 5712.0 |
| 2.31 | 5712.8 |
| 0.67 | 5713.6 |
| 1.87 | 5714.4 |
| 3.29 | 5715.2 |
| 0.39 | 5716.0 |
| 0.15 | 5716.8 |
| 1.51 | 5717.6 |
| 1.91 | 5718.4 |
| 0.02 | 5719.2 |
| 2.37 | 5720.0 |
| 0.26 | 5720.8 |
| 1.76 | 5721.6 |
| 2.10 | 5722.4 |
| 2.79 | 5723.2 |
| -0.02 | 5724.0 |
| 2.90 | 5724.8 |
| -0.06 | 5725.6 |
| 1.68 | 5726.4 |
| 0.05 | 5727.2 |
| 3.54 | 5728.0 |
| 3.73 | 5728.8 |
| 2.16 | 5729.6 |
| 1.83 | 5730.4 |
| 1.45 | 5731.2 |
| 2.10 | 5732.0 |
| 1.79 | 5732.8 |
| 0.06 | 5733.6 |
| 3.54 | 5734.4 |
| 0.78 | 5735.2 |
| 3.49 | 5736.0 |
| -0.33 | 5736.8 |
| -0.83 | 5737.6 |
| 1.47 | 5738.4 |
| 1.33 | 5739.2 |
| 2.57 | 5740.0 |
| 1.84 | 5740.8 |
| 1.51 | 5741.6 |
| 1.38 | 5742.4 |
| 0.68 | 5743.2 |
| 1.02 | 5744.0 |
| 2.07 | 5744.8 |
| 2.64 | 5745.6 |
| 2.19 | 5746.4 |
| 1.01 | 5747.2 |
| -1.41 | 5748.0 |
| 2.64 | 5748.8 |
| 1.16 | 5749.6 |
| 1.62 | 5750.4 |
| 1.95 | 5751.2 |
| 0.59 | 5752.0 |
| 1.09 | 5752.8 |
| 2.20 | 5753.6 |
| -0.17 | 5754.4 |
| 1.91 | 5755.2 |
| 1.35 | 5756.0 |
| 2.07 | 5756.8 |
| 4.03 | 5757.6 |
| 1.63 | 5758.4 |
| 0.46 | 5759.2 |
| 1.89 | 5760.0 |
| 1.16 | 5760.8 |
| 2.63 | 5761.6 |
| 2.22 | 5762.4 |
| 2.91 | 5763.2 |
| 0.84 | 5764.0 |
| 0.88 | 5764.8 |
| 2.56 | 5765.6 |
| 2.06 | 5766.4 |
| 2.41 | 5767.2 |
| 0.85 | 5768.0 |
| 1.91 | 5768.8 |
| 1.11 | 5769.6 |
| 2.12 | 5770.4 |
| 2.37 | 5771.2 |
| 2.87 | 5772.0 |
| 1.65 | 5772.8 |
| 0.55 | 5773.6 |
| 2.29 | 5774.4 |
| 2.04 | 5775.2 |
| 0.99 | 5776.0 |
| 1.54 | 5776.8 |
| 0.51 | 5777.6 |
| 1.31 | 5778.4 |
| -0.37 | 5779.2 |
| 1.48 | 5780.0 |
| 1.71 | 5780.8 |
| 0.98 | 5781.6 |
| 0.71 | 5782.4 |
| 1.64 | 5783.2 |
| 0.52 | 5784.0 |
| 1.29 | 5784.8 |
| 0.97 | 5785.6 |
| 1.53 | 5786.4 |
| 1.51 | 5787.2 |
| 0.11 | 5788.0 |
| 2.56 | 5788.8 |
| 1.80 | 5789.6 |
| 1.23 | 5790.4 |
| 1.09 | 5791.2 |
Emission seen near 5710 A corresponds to H-beta 4861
